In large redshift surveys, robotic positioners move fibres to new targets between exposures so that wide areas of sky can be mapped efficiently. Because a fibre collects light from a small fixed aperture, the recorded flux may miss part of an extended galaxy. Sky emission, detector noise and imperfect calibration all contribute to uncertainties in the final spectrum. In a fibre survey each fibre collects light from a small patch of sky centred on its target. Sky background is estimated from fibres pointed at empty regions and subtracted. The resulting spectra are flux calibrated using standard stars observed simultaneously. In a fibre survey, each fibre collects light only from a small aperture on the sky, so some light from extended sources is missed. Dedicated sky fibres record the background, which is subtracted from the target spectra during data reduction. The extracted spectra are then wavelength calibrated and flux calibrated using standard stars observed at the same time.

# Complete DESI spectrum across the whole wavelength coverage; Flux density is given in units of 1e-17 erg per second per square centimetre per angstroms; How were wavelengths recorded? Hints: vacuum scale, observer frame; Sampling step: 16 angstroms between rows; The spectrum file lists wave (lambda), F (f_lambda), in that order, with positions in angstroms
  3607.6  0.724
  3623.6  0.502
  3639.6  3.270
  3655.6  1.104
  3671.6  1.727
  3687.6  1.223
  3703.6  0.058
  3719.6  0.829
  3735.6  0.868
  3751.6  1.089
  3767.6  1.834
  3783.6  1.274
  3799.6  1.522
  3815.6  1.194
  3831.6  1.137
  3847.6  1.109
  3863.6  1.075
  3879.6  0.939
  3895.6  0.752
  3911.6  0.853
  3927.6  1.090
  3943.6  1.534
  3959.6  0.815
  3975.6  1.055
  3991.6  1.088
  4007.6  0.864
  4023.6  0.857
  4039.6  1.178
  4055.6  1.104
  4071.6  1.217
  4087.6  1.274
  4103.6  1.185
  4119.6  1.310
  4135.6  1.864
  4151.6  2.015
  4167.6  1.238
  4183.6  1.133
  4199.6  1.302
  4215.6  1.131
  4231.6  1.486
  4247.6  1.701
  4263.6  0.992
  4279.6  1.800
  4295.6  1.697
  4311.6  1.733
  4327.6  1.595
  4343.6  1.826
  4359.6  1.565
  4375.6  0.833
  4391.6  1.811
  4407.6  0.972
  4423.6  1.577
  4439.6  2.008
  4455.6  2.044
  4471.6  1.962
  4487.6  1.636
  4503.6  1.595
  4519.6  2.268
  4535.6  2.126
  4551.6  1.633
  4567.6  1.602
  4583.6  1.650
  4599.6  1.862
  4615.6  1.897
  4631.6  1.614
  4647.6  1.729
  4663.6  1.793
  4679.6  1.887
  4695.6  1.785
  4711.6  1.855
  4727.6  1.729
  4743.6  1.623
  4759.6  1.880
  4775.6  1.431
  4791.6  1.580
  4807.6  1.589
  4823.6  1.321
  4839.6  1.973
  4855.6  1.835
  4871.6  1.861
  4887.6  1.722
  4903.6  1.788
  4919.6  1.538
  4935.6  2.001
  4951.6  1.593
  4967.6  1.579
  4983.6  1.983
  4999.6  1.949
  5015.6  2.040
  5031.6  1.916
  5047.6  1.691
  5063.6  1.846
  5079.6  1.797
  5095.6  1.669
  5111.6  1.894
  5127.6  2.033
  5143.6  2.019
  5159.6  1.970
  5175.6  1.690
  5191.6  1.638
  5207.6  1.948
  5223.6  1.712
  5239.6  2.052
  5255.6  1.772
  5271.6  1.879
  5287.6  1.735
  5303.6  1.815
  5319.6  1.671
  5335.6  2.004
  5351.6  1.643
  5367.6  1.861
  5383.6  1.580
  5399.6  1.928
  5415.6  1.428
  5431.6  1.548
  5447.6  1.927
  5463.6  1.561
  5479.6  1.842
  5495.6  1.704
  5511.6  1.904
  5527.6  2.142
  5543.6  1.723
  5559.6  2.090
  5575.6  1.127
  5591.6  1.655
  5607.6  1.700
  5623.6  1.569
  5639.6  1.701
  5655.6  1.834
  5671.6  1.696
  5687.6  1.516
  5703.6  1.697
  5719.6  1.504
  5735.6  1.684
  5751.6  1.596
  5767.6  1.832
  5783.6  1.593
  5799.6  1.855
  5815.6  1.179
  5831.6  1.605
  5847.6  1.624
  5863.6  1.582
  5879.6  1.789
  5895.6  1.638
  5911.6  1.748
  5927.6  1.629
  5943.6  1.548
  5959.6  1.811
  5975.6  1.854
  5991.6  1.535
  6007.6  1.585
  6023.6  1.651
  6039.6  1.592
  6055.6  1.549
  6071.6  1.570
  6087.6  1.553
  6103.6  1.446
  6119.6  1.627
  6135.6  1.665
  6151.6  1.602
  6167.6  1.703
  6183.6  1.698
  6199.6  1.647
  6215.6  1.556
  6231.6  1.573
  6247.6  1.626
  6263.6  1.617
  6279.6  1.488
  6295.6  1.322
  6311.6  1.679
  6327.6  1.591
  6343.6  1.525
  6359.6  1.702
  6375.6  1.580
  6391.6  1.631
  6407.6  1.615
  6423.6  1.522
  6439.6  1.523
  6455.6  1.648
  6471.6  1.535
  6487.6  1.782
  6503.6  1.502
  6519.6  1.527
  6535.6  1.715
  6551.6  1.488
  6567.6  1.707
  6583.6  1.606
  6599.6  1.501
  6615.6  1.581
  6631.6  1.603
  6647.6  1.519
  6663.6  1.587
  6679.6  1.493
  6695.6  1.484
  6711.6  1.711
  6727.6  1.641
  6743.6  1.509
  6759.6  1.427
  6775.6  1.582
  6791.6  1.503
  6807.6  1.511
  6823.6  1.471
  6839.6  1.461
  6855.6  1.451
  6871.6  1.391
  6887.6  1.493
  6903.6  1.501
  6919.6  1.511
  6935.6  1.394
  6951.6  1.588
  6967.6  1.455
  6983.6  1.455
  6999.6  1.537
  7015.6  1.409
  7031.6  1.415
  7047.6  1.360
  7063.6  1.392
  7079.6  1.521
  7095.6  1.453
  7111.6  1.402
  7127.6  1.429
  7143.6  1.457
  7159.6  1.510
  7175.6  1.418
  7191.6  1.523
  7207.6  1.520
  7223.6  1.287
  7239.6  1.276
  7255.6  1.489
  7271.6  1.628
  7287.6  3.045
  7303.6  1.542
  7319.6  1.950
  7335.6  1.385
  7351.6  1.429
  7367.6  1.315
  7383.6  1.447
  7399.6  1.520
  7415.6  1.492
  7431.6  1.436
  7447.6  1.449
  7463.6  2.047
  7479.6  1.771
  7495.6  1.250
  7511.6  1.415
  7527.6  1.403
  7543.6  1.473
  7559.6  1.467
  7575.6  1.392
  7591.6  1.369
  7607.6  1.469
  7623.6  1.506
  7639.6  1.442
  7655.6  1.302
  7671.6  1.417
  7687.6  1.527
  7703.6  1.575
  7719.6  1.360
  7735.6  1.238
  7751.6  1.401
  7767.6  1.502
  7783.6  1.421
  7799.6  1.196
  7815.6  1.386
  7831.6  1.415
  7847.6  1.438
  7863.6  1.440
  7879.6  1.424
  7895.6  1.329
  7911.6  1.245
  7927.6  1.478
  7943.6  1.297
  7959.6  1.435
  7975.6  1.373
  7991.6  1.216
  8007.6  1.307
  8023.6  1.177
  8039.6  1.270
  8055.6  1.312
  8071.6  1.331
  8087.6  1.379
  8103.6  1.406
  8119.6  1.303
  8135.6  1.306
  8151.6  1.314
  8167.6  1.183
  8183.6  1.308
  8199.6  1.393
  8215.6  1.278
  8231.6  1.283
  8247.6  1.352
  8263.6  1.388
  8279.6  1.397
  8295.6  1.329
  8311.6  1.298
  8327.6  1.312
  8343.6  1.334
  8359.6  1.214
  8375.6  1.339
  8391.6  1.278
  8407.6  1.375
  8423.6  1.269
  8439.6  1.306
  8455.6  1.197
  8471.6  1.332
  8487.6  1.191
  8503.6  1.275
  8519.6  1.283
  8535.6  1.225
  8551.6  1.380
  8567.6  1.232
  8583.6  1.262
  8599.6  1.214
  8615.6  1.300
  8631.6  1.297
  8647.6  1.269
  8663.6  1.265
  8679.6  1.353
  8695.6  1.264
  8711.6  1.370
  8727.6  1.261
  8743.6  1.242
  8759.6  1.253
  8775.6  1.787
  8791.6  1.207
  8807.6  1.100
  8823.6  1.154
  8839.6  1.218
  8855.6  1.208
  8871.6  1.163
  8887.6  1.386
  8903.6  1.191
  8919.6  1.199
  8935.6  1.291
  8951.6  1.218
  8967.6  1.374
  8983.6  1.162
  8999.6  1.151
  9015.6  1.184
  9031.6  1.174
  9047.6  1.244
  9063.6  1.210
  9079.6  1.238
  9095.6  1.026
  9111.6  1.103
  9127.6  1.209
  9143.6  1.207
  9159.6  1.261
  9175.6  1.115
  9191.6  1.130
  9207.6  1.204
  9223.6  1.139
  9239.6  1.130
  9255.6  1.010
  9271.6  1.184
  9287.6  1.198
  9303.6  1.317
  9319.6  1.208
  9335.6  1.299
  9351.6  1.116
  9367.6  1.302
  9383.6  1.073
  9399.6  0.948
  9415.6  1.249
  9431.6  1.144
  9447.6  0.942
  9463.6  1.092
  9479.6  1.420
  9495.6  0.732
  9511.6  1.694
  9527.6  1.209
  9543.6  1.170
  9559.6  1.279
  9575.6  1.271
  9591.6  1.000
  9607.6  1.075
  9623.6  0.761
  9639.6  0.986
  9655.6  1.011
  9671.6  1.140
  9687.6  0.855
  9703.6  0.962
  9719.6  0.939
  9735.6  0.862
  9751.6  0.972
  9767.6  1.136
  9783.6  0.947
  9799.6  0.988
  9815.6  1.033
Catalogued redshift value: 0.11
